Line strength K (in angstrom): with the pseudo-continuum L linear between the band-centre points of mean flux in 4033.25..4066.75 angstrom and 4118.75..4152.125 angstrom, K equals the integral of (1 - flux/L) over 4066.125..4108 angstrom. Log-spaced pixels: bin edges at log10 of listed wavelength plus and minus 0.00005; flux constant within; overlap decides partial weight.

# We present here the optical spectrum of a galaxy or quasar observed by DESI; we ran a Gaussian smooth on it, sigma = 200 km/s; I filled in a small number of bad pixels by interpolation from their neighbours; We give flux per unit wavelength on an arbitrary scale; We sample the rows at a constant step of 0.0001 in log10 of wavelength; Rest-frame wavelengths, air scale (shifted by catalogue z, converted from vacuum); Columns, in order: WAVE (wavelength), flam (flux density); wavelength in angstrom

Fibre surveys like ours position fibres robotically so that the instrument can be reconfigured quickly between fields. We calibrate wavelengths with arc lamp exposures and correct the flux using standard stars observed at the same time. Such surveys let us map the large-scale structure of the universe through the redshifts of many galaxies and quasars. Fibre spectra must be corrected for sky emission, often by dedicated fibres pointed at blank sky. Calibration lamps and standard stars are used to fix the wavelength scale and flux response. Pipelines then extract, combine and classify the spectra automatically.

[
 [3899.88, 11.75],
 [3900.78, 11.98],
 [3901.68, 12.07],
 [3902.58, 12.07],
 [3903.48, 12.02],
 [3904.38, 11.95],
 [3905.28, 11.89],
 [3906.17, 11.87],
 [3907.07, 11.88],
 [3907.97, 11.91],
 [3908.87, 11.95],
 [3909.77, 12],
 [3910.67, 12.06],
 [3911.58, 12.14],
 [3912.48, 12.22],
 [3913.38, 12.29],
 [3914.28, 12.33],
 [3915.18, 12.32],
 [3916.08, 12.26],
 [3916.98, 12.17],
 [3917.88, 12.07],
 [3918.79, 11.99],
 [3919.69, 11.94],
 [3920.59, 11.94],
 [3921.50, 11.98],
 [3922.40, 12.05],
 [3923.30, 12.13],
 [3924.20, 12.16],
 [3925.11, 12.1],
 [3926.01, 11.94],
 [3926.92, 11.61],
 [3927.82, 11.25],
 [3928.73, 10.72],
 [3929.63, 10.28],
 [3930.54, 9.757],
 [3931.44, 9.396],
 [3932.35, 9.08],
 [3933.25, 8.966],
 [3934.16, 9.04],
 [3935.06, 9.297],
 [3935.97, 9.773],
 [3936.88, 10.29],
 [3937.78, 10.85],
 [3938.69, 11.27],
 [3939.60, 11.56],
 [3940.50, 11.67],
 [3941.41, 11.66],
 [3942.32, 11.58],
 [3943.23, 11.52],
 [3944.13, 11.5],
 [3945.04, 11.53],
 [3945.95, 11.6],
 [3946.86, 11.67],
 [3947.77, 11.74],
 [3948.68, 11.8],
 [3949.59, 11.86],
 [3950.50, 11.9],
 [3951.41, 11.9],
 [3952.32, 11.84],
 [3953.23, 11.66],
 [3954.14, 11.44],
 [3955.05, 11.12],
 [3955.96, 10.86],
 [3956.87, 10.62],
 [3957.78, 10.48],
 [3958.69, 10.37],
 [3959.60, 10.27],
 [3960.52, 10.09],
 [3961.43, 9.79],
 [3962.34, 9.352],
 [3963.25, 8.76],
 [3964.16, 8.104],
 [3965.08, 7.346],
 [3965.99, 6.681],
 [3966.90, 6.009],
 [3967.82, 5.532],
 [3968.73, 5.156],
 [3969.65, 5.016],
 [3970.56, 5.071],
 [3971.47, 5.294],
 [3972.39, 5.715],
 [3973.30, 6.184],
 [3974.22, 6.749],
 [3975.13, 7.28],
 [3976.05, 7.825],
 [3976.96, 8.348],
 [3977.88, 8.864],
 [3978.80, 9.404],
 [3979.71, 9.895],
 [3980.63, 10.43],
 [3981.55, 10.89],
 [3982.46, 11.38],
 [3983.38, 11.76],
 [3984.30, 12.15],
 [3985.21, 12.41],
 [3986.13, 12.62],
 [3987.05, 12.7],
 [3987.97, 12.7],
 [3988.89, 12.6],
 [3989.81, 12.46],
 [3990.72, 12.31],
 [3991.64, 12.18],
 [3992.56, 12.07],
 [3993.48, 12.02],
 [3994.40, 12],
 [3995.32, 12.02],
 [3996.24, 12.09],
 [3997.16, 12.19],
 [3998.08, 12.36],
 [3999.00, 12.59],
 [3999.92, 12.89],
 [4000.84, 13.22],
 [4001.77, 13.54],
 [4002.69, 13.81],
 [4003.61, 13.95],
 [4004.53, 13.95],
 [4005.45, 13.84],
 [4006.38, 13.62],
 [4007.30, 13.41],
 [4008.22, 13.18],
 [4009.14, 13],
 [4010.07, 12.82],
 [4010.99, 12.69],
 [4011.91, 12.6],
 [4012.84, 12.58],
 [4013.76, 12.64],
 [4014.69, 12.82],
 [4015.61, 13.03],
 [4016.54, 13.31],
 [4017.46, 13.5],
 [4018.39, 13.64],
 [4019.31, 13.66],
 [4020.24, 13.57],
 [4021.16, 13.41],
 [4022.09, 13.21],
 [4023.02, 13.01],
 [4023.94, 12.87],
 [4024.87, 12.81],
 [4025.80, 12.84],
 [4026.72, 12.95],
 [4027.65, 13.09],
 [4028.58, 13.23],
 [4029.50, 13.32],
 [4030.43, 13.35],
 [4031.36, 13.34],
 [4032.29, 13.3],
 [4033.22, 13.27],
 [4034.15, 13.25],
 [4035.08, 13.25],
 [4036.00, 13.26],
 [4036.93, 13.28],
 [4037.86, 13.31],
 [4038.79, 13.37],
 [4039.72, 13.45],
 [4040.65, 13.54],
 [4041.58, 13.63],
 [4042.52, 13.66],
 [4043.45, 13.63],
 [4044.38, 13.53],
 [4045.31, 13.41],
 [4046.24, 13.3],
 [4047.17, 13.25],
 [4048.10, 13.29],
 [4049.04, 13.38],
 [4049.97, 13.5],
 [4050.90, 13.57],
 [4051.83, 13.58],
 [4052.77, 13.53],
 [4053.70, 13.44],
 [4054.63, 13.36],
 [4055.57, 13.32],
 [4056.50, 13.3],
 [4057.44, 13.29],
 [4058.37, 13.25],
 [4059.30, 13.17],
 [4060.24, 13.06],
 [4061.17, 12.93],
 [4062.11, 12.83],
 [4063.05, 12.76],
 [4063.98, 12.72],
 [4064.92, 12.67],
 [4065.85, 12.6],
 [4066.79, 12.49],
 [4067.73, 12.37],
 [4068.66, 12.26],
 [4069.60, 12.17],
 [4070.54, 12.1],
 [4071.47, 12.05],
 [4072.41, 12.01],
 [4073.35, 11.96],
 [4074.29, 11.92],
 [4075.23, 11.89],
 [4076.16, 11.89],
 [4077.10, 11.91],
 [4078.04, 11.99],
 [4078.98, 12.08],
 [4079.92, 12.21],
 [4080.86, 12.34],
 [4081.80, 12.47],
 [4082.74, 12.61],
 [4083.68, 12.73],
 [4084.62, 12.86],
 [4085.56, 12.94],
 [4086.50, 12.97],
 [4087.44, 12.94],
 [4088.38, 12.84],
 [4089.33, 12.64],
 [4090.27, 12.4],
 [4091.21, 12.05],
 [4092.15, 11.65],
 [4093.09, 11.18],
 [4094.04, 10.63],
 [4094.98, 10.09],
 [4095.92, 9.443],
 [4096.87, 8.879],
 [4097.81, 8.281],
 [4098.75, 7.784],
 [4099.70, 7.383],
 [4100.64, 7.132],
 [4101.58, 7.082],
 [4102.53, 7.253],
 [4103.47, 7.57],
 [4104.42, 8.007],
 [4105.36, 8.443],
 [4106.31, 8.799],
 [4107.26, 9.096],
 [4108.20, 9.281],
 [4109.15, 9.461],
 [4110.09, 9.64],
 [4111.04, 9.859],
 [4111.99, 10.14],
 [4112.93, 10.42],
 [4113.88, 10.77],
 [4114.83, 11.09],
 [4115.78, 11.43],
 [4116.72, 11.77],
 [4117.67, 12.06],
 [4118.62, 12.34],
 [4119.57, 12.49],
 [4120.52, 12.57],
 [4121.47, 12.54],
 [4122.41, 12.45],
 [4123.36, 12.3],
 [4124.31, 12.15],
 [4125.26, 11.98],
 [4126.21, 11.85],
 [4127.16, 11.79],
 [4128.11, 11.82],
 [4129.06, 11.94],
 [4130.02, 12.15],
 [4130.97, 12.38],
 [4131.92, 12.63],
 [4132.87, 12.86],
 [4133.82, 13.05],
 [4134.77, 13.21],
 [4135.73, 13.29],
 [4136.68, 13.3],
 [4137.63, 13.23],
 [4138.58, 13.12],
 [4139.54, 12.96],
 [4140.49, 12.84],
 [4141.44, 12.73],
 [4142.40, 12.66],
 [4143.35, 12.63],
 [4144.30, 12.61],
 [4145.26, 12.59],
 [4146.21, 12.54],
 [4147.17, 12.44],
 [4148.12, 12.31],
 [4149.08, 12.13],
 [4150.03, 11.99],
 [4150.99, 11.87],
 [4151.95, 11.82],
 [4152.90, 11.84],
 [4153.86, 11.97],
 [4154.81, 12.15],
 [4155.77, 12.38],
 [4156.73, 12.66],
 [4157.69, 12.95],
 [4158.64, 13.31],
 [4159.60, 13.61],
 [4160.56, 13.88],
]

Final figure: 6.48 angstrom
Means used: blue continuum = 13.3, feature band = 10.9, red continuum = 12.5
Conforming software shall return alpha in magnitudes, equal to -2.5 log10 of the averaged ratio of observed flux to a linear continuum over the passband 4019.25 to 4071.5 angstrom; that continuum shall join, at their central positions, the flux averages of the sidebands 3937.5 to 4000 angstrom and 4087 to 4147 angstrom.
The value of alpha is -0.22 mag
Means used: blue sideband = 10.3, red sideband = 11.2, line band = 13.2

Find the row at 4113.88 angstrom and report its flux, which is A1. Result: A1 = 10.77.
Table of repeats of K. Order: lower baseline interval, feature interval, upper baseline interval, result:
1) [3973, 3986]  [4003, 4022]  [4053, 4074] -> -4.20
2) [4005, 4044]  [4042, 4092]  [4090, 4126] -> -4.66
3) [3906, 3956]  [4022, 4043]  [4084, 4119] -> -4.95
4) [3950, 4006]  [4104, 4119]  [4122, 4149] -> 2.55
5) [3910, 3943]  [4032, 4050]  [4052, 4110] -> -3.18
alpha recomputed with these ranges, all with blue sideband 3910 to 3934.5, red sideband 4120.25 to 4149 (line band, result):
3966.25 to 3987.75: 0.34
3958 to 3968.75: 0.37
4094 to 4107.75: 0.43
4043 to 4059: -0.11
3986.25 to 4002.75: -0.06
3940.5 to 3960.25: 0.02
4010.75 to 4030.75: -0.10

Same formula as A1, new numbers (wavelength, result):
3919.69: 11.94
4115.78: 11.43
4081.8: 12.47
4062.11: 12.83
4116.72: 11.77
